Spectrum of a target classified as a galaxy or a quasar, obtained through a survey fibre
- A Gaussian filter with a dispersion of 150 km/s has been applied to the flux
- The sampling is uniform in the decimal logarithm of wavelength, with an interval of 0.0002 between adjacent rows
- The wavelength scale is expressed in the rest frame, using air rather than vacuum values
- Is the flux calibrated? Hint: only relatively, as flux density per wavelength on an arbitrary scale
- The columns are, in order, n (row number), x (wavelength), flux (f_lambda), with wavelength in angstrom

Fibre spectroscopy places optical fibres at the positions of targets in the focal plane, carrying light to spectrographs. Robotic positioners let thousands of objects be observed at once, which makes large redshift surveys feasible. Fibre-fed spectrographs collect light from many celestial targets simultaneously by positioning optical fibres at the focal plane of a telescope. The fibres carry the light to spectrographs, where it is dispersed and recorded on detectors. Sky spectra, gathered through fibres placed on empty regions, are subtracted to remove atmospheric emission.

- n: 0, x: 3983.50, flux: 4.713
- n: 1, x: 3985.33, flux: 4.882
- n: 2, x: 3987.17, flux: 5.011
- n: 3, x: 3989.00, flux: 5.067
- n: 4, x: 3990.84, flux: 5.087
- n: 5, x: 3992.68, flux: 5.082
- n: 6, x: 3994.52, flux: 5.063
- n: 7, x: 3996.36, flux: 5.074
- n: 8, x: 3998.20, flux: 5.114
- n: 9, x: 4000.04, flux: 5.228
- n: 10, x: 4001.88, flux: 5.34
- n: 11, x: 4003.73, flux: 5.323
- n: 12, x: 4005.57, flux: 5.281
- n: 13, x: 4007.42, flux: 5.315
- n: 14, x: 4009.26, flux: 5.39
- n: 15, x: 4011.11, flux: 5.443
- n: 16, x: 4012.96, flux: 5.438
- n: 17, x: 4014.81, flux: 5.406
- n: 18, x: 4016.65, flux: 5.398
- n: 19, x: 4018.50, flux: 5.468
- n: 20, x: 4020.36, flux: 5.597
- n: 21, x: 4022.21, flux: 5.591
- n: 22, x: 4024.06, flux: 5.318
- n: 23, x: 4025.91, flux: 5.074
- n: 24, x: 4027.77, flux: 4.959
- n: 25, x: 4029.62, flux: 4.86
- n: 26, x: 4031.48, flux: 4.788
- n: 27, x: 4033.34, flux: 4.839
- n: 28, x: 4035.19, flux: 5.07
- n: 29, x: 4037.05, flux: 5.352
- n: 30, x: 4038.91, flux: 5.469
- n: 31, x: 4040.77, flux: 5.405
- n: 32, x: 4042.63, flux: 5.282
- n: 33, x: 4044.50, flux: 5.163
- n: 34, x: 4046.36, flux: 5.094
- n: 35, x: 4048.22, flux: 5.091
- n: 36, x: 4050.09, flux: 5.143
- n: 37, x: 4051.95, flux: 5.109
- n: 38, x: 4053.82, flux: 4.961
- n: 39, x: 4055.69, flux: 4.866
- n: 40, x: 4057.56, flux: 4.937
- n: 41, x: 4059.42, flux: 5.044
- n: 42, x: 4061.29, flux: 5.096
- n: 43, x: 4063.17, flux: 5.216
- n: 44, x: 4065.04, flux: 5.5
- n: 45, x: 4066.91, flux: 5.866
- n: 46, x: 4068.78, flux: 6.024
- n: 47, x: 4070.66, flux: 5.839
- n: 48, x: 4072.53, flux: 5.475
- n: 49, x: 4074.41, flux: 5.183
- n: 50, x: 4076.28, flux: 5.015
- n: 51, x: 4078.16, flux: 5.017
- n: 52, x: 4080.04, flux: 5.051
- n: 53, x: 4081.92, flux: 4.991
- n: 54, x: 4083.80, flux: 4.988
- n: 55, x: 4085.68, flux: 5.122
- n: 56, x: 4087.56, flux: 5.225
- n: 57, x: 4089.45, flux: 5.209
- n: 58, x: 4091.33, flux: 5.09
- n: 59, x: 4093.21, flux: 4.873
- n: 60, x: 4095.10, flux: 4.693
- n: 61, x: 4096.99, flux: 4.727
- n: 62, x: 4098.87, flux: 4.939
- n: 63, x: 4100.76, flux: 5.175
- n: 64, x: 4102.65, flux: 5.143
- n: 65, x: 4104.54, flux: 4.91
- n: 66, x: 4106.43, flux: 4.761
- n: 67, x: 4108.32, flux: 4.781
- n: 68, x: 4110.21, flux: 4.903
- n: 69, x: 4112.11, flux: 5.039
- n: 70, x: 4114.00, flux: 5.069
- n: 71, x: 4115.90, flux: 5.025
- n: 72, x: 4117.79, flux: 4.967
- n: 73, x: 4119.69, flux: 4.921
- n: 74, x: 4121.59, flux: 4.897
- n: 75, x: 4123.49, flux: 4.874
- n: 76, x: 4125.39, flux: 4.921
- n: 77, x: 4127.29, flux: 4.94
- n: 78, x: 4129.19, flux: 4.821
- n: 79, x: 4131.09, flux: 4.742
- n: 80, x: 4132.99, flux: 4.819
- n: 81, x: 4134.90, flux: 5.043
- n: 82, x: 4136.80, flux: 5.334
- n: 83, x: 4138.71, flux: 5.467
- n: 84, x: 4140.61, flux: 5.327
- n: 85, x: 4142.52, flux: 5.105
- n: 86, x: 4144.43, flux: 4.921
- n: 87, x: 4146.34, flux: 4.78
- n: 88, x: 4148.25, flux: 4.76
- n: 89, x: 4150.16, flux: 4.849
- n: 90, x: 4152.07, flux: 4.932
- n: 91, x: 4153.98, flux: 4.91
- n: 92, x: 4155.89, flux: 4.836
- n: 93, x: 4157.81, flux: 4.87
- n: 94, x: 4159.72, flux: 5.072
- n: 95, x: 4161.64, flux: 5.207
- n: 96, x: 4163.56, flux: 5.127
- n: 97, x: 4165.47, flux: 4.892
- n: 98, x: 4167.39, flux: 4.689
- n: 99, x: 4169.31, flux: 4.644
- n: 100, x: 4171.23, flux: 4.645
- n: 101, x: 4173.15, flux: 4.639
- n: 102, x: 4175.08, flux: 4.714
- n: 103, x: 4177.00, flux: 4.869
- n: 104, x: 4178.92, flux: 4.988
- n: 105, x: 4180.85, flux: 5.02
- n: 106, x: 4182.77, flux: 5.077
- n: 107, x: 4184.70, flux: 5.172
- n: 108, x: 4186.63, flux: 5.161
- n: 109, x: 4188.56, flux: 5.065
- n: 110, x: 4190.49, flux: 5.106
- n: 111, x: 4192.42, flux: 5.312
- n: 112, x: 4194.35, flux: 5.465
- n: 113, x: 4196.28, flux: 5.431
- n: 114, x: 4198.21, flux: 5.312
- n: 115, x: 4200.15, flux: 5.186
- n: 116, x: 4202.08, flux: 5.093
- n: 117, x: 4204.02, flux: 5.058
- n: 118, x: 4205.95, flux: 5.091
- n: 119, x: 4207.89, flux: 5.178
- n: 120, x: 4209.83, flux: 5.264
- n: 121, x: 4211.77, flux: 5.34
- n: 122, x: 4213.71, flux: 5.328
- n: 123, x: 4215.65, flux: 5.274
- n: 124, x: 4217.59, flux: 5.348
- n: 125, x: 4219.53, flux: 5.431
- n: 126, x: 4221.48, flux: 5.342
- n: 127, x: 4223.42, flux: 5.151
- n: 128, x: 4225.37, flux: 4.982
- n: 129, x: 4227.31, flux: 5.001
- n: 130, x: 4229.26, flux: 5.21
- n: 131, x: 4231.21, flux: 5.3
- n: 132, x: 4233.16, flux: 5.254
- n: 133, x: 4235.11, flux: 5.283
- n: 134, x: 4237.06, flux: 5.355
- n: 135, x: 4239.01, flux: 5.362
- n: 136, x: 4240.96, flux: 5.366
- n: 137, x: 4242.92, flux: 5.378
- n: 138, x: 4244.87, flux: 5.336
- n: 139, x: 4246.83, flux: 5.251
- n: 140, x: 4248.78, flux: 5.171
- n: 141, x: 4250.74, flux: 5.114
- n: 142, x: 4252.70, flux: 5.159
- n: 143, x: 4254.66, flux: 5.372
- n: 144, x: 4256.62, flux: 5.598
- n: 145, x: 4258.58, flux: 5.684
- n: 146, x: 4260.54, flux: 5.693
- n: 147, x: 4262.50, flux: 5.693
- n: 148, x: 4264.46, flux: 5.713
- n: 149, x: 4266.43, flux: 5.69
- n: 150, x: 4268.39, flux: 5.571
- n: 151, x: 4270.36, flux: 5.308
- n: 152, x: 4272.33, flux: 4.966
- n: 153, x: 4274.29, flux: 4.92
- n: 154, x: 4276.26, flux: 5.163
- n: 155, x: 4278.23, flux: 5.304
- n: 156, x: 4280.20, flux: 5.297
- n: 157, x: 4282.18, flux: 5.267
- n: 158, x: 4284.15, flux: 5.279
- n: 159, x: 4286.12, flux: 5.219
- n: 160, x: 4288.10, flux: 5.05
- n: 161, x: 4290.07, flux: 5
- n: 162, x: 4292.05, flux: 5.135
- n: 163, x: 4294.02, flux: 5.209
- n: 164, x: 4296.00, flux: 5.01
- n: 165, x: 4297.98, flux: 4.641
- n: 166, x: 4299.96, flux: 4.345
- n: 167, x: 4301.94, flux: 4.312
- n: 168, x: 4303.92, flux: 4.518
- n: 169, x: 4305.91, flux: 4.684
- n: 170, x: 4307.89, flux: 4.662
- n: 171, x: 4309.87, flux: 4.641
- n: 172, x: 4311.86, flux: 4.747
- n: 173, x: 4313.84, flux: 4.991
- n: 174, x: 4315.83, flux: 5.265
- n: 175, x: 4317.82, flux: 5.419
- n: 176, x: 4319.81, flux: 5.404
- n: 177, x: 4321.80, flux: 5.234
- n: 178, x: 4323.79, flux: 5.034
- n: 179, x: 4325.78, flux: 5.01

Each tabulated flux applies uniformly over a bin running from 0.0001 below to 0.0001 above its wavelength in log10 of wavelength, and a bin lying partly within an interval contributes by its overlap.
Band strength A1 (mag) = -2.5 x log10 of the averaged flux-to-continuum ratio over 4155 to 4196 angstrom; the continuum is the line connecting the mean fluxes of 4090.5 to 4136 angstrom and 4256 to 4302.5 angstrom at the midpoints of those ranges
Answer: 0.01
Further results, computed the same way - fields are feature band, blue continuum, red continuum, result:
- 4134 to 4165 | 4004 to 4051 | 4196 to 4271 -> 0.05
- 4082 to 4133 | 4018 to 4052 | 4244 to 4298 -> 0.06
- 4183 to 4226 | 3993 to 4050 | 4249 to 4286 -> 0.02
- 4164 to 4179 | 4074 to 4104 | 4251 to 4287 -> 0.09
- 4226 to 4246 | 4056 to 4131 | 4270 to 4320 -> -0.06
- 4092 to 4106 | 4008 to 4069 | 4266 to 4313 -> 0.06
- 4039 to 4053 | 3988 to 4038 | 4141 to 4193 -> -0.01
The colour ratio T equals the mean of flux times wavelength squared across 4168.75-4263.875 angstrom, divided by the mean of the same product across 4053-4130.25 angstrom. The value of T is 1.1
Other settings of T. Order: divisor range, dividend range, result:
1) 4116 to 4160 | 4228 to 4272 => 1.15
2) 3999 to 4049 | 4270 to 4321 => 1.08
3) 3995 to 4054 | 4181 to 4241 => 1.09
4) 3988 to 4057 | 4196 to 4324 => 1.12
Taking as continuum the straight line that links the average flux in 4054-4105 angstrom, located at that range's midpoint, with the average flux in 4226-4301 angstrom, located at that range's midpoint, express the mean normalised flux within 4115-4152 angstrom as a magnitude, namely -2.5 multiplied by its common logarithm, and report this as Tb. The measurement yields 0.045 mag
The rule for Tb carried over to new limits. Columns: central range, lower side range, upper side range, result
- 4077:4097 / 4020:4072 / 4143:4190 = 0.02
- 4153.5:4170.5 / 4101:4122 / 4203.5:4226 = 0.04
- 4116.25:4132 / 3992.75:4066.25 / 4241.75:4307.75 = 0.07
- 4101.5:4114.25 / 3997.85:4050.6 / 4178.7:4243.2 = 0.06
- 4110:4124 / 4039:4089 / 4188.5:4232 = 0.06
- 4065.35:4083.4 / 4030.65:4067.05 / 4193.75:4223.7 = -0.04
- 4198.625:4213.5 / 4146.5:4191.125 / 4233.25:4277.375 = -0.01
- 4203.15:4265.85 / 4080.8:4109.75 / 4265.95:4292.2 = -0.03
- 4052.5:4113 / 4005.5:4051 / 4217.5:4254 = 0.03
